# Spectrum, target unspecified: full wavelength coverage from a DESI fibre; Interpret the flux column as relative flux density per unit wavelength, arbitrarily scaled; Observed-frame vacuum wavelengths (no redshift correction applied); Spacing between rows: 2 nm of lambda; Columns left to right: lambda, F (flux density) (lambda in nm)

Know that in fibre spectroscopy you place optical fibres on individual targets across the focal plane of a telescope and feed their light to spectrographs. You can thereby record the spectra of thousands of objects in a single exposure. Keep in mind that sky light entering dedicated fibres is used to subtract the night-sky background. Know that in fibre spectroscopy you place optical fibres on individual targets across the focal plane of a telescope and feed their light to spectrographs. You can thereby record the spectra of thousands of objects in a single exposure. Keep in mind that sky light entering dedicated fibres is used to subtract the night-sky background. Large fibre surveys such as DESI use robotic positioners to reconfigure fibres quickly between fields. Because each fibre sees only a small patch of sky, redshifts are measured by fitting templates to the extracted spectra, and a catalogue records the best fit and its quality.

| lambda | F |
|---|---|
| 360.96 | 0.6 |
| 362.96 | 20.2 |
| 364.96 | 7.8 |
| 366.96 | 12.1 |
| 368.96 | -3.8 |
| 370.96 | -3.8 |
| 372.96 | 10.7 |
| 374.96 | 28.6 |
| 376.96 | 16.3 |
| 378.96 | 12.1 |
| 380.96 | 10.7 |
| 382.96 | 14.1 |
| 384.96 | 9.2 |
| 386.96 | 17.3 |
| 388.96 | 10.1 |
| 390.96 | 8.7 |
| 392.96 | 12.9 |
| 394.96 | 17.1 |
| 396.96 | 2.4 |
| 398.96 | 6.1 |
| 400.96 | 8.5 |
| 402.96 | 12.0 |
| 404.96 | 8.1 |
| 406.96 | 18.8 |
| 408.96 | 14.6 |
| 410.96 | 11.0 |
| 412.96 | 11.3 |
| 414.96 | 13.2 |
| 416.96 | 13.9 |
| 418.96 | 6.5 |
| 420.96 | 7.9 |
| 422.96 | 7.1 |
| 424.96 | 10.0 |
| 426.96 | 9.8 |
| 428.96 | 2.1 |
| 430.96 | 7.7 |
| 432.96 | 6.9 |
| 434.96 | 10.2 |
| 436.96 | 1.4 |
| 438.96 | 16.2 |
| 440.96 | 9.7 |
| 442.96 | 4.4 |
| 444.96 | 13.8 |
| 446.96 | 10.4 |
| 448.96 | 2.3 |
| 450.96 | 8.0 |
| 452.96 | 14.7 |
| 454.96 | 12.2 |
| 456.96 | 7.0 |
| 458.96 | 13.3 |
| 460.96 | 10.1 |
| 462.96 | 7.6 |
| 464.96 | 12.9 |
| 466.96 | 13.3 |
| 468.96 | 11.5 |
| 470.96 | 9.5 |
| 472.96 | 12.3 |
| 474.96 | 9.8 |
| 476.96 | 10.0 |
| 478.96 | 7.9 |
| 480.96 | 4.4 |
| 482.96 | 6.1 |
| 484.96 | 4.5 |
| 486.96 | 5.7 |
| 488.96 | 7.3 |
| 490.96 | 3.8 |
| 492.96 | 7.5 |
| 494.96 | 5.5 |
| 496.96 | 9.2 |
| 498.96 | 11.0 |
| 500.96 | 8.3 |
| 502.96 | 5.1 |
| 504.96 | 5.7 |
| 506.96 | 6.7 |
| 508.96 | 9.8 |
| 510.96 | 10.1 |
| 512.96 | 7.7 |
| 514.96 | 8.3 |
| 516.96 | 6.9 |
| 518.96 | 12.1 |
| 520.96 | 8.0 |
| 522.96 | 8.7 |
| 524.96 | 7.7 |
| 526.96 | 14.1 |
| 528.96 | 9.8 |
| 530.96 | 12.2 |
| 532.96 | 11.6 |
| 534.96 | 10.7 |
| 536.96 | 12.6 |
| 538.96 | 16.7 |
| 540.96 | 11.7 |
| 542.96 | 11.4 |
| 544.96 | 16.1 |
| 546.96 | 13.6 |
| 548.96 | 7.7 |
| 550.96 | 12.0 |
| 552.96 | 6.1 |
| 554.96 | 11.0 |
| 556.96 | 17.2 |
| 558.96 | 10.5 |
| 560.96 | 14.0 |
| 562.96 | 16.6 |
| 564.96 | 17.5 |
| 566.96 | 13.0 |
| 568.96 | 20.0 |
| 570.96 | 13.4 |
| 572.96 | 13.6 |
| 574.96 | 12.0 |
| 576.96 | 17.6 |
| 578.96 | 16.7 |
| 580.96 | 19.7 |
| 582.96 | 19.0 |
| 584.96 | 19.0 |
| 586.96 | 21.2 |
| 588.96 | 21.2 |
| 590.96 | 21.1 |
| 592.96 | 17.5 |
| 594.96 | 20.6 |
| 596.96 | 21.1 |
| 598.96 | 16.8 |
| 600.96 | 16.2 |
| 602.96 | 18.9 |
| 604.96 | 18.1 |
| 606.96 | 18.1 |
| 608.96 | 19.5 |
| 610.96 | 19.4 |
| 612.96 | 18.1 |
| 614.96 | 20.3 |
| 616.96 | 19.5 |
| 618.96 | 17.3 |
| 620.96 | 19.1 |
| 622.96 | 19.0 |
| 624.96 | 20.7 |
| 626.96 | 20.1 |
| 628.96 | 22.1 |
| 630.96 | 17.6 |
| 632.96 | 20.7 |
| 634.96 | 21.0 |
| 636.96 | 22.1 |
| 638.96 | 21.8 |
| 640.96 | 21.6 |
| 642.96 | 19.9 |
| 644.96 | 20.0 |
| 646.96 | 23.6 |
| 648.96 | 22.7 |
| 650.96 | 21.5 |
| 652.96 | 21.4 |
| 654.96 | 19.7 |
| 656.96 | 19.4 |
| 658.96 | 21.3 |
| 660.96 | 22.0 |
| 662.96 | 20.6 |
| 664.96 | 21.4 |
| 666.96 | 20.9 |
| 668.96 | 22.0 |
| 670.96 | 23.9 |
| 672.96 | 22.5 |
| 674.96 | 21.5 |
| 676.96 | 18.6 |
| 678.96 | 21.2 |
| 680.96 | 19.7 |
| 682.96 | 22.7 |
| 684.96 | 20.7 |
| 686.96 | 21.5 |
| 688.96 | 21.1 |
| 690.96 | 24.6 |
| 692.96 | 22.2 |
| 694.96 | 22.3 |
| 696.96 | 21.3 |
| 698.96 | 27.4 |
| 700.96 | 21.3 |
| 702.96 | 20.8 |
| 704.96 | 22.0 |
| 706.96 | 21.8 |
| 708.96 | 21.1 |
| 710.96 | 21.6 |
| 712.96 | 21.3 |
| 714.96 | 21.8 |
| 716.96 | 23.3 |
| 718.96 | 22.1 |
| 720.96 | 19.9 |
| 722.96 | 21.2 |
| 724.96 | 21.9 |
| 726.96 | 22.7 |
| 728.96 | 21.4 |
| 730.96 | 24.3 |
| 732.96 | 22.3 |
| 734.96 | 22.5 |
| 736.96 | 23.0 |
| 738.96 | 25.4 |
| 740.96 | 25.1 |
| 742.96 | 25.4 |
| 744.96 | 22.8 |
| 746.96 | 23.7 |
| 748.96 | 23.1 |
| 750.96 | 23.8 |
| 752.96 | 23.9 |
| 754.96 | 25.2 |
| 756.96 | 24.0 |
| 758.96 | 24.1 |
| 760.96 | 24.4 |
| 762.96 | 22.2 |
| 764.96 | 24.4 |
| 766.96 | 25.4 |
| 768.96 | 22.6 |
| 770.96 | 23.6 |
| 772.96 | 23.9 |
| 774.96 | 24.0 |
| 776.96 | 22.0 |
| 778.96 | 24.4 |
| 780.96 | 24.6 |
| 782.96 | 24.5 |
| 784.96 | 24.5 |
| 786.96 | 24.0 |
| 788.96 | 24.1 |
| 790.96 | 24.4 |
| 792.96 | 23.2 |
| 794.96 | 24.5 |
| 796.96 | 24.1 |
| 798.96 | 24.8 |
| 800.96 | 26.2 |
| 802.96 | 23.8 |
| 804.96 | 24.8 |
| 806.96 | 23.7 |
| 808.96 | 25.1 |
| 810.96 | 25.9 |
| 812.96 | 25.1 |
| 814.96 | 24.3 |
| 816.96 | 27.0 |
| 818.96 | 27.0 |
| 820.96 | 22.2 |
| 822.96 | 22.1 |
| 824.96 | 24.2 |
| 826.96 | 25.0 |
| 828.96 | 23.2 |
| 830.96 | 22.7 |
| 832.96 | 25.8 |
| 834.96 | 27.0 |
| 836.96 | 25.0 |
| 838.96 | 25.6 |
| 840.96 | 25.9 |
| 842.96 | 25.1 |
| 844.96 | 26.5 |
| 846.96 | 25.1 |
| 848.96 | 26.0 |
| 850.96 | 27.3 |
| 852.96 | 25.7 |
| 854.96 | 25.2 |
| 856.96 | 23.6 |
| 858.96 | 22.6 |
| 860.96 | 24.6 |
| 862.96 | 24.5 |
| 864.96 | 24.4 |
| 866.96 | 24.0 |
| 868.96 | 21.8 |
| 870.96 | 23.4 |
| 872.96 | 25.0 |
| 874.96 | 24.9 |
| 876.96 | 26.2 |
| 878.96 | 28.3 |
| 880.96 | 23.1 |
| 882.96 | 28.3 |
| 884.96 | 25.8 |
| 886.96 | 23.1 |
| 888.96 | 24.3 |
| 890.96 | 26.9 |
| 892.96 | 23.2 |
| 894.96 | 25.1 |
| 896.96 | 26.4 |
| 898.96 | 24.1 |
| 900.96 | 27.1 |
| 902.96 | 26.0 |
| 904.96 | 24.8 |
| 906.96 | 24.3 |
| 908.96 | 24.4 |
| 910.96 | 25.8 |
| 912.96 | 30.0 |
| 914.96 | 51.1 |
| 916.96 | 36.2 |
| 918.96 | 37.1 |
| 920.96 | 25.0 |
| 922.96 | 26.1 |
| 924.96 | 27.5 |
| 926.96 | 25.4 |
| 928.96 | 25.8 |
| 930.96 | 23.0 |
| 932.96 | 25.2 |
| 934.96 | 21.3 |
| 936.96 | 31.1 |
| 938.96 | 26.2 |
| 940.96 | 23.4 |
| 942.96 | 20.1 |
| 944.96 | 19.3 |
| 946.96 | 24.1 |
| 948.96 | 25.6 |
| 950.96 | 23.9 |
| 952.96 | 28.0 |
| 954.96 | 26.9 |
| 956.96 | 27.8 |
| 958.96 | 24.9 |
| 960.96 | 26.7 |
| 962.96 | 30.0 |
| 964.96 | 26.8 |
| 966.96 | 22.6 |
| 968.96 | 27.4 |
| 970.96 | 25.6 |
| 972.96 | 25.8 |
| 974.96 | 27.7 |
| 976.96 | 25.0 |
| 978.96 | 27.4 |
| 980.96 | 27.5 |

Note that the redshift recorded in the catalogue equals 0.39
